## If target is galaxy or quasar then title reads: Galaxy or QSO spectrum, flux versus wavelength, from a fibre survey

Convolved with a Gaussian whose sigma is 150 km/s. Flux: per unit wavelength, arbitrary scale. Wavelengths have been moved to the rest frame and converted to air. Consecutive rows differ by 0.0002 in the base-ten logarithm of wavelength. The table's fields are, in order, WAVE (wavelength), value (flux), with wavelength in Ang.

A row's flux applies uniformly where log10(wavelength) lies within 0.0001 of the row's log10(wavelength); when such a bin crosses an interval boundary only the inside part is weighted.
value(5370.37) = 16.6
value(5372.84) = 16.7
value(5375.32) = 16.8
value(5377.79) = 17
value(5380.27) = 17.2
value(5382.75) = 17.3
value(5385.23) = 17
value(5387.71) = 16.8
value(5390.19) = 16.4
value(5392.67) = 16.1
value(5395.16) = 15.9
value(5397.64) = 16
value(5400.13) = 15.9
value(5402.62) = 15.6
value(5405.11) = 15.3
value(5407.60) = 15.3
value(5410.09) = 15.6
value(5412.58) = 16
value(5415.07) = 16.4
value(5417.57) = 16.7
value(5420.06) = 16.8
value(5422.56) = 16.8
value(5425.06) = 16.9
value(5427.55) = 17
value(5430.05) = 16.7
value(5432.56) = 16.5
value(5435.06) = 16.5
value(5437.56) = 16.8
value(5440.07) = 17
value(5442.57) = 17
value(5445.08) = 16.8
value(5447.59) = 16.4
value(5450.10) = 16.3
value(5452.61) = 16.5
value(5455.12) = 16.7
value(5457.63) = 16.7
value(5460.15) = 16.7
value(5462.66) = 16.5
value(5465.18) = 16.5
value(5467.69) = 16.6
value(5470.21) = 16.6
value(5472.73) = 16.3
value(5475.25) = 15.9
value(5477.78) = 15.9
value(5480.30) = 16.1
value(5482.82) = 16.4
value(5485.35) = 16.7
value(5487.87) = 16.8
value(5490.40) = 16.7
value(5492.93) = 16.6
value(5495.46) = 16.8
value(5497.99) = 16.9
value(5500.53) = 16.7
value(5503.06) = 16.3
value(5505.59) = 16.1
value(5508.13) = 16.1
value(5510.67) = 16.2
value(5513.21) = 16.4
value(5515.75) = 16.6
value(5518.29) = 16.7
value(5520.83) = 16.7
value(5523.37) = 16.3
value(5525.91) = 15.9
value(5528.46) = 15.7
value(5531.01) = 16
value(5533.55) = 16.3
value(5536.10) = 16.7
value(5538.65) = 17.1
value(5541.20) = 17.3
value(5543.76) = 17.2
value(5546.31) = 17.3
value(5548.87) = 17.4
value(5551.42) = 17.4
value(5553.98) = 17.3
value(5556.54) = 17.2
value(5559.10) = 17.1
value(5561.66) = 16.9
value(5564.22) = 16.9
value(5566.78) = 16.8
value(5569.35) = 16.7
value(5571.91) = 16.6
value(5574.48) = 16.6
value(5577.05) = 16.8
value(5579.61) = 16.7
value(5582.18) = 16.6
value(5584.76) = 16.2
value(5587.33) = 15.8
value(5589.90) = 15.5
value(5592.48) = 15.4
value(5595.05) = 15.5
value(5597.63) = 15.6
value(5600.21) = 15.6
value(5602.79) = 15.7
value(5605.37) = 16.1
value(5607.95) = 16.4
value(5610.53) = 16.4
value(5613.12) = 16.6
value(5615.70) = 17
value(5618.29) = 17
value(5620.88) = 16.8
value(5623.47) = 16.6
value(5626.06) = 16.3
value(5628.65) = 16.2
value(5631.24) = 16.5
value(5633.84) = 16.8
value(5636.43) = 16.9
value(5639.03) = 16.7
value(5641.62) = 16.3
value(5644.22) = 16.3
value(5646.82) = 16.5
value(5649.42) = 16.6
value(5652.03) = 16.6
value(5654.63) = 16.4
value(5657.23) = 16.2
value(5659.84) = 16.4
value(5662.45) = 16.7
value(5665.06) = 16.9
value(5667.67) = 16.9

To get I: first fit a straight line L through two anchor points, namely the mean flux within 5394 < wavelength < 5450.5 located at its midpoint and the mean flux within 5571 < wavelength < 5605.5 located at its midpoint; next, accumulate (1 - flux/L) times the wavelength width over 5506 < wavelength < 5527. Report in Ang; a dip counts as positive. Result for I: -0.2 Ang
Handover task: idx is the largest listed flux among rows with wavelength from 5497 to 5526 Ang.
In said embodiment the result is 16.9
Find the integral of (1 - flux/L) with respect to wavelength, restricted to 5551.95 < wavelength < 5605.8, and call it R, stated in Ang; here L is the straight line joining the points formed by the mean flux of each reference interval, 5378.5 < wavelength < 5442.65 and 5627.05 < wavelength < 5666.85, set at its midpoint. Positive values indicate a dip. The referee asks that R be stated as 0.4 Ang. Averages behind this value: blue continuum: 16.4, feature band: 16.4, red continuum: 16.5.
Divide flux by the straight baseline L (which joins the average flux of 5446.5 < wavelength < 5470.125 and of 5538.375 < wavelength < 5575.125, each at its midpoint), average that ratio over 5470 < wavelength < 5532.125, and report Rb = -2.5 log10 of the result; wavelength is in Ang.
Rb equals 0.03 mag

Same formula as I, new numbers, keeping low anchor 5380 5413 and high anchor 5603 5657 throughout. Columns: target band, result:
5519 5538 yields 0.10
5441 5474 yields -0.70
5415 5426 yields -0.39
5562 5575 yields -0.25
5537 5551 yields -0.74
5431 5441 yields -0.30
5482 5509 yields -0.43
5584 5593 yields 0.40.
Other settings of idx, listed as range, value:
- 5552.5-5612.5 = 17.3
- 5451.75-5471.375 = 16.7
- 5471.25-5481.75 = 16.3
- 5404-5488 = 17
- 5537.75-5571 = 17.4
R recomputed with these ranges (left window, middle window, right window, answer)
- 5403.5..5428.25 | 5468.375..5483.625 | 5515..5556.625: 0.28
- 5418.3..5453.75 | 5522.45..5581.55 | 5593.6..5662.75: -0.98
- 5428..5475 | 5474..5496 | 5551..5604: 0.17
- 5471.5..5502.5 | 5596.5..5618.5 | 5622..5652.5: 0.37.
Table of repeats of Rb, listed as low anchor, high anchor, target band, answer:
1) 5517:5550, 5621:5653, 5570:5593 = 0.02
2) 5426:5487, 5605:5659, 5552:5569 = -0.03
